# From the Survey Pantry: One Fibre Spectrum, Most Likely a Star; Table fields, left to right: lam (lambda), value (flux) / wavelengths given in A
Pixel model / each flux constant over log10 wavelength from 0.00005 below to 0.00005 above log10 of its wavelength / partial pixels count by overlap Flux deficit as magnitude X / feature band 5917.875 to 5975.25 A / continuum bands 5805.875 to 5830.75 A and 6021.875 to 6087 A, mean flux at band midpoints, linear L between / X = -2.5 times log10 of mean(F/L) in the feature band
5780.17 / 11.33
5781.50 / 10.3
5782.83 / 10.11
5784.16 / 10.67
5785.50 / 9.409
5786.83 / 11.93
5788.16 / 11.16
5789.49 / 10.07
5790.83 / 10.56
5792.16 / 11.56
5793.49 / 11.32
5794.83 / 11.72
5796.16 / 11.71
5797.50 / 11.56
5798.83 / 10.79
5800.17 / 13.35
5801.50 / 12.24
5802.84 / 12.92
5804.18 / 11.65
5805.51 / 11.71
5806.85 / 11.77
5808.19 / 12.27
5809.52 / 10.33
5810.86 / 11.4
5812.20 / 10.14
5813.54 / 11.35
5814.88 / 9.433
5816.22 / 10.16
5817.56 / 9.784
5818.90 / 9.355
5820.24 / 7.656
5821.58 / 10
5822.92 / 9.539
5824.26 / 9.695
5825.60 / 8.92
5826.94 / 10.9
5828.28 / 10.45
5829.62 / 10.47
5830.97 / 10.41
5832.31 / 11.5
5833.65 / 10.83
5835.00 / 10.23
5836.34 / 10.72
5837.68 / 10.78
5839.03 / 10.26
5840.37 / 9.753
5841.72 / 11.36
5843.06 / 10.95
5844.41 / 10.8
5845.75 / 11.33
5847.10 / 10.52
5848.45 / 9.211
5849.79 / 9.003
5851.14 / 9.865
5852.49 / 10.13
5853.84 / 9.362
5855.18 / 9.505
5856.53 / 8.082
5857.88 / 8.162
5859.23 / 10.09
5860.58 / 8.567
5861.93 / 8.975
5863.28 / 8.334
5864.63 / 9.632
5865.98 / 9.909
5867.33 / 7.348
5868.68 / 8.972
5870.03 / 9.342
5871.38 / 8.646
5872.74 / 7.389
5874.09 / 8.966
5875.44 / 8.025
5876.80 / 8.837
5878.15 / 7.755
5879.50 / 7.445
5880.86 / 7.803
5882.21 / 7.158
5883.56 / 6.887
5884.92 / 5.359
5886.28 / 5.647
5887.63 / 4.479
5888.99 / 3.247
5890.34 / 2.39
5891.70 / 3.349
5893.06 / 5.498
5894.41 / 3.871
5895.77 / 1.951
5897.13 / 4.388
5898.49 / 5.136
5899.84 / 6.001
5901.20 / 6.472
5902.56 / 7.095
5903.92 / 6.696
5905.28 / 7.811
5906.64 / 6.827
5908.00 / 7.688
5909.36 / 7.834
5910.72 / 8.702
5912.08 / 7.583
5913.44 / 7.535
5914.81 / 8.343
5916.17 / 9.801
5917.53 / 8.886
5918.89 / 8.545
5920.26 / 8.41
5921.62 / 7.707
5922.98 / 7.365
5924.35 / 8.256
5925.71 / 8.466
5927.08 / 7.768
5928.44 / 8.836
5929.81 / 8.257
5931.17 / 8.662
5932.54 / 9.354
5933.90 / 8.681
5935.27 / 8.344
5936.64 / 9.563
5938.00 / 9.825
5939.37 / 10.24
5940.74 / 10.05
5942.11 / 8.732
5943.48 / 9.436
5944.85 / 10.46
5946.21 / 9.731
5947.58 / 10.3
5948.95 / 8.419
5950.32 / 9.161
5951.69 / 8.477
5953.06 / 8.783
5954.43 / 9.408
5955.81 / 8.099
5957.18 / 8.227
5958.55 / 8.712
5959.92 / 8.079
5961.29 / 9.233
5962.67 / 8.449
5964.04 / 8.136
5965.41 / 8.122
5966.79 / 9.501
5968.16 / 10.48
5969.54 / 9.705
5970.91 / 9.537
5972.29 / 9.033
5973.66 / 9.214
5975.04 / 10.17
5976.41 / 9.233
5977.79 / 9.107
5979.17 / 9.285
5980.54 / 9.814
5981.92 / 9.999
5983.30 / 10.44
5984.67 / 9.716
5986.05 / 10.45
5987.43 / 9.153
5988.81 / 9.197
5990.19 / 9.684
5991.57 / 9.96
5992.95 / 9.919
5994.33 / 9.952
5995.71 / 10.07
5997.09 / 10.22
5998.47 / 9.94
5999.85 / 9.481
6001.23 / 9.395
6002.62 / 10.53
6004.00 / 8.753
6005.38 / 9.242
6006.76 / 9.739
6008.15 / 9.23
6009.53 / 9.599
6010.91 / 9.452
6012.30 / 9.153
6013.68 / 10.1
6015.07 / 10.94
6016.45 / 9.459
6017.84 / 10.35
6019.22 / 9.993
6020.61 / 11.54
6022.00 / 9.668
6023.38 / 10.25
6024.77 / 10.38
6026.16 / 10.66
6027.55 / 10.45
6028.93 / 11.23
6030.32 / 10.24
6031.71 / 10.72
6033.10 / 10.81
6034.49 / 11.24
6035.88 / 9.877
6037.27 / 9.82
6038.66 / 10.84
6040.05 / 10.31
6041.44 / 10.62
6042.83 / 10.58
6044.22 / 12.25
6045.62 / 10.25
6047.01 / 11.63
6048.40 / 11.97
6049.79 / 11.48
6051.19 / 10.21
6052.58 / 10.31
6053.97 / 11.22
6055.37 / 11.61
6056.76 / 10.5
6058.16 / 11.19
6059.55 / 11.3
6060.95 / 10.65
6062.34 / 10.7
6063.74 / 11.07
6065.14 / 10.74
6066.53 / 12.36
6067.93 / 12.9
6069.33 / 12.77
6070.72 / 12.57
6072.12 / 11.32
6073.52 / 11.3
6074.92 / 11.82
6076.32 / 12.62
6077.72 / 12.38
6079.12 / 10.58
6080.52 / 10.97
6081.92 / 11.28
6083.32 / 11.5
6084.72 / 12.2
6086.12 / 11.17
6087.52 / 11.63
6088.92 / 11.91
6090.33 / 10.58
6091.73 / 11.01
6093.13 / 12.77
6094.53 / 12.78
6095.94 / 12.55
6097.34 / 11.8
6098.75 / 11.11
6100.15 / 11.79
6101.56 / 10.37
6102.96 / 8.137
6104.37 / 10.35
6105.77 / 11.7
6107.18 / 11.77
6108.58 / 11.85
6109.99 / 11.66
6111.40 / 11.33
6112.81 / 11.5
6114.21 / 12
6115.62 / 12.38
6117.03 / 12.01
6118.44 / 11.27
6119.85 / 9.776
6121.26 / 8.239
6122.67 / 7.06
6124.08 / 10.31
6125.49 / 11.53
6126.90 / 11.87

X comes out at 0.197 mag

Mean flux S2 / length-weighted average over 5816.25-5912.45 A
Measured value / 8.28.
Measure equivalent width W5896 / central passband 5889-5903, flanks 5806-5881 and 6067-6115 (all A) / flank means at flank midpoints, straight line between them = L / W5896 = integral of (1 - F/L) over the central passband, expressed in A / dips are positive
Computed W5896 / 7.8 A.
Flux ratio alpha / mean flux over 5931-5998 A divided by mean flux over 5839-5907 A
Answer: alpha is 1.21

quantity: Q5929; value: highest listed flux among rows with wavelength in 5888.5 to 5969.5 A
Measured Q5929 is 10.48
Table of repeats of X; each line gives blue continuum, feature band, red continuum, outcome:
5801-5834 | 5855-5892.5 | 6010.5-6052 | 0.38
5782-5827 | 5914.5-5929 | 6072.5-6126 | 0.29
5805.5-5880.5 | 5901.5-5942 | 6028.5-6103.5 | 0.22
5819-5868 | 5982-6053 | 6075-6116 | 0.08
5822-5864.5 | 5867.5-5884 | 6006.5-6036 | 0.23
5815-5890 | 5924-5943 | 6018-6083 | 0.11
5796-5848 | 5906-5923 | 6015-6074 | 0.31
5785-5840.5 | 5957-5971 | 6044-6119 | 0.24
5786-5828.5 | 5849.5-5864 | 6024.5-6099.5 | 0.20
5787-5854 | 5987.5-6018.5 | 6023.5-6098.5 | 0.15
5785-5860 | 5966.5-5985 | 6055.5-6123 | 0.14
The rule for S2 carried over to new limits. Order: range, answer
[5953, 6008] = 9.41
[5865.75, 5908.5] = 6.47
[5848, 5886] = 8.49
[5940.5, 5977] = 9.13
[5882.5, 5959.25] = 7.61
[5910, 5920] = 8.48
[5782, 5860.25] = 10.5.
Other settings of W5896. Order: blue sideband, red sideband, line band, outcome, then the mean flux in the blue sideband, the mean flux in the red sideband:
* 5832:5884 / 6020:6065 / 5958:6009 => 4.1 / 9.29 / 10.8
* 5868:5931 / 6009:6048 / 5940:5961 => -1.7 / 7.05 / 10.5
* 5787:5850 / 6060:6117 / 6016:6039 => 1.9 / 10.7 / 11.6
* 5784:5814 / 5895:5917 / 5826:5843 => -1.3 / 11.4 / 6.87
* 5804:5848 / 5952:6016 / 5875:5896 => 9.2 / 10.5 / 9.44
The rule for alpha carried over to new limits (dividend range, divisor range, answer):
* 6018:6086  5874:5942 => 1.53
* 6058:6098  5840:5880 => 1.27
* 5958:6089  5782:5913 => 1.15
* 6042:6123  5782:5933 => 1.26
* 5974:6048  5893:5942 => 1.31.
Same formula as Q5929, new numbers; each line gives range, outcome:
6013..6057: 12.25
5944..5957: 10.46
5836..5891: 11.36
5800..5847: 13.35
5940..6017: 10.94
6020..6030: 11.54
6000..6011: 10.53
